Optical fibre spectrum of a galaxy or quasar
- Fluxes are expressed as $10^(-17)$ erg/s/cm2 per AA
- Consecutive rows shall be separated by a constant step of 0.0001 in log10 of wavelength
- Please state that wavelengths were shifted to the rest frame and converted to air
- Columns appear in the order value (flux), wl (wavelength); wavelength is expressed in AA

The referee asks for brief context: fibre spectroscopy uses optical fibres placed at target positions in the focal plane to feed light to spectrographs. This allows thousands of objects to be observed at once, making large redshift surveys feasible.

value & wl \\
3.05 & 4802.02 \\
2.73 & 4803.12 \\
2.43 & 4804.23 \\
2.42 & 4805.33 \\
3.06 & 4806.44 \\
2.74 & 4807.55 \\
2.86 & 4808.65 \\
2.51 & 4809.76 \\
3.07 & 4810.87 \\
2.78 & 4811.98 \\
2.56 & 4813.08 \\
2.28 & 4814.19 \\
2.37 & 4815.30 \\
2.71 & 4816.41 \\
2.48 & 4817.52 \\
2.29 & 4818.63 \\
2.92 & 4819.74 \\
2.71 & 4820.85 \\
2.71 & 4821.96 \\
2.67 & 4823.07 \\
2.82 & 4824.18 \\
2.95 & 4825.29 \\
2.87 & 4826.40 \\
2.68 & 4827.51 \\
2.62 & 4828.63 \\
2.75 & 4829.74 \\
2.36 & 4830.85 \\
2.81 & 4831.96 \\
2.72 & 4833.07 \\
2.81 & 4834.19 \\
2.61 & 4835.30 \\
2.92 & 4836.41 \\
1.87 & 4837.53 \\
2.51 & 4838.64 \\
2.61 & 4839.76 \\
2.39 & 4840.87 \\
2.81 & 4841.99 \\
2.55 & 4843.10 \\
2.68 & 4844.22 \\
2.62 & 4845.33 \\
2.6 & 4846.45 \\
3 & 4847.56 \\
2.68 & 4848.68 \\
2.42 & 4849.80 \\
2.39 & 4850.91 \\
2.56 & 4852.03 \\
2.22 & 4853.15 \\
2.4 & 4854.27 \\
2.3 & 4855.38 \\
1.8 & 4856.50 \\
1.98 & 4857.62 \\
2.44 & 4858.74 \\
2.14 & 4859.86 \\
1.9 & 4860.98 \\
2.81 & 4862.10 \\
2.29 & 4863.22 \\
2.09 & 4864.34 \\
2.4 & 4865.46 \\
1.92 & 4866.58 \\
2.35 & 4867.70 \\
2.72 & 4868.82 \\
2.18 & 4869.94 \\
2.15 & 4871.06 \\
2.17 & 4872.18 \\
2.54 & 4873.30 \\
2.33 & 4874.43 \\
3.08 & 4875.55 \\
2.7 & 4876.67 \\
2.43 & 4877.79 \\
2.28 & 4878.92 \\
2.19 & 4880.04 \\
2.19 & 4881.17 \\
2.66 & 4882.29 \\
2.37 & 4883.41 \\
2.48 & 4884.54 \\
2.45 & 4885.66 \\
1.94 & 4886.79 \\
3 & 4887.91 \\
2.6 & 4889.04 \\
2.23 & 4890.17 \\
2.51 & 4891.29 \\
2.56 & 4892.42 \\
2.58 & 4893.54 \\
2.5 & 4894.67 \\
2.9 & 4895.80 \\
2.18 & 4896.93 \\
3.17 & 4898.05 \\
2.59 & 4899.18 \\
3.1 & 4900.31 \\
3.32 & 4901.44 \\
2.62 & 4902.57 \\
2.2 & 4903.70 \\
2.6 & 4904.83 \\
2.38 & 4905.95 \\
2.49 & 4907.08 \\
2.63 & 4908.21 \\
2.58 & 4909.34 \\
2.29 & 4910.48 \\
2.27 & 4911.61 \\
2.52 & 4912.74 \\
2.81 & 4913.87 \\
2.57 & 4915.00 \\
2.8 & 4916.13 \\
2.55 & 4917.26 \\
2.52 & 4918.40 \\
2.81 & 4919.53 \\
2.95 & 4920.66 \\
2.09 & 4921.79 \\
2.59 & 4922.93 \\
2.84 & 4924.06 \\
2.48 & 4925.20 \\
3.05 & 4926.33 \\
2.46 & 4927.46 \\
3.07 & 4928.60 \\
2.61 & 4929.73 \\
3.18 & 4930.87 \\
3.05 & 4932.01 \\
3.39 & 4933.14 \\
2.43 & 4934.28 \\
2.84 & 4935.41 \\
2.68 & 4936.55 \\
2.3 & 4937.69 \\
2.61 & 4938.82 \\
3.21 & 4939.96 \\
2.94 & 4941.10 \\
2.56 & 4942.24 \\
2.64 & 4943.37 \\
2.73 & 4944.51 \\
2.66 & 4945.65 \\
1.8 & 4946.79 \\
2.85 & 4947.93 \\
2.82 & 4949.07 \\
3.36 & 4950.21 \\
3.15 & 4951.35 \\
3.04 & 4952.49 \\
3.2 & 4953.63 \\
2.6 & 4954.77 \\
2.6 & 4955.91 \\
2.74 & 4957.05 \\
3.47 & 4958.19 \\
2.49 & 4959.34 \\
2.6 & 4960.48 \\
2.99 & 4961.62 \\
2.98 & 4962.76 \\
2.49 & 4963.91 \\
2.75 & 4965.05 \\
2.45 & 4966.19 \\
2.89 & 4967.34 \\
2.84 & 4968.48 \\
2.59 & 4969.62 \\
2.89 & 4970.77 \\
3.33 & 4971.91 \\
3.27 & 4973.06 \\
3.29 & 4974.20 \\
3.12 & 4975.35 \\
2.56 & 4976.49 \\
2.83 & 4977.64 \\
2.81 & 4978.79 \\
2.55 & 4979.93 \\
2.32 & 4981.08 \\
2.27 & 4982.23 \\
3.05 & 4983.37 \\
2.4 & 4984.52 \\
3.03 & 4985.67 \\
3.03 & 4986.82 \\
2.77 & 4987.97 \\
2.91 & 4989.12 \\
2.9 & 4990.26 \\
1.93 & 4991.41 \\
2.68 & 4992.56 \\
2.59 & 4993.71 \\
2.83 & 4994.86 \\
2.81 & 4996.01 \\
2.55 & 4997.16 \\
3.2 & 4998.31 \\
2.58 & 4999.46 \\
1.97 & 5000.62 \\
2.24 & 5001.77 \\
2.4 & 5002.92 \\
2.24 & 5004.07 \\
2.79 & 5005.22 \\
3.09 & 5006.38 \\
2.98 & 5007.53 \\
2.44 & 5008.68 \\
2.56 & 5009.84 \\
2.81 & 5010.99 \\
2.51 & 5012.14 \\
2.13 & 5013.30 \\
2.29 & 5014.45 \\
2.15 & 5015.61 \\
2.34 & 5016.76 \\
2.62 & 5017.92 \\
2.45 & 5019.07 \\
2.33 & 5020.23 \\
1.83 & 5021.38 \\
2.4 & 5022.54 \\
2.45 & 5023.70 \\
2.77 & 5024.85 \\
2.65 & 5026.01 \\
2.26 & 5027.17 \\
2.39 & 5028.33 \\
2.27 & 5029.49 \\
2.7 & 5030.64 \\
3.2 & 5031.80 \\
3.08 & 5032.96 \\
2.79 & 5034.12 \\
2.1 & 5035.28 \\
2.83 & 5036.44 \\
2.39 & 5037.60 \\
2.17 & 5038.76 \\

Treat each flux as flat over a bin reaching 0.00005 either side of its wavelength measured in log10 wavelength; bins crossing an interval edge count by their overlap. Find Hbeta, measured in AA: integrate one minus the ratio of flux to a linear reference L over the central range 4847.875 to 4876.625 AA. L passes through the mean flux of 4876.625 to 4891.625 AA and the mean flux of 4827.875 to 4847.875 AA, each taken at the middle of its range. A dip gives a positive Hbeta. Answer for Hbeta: 2.0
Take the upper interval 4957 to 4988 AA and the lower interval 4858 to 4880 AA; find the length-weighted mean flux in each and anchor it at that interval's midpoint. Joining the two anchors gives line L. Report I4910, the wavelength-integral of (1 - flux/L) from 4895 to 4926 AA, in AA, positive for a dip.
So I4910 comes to -1.1 AA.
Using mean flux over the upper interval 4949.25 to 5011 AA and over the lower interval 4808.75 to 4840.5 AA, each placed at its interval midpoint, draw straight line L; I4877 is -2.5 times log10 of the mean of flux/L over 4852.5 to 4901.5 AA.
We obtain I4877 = 0.11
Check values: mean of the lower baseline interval 2.64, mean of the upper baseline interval 2.76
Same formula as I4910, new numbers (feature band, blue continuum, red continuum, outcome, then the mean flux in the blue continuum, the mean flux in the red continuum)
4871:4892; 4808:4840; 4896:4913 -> 1.38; 2.65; 2.6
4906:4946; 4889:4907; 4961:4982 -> 0.19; 2.63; 2.82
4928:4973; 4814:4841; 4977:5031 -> -4.28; 2.63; 2.55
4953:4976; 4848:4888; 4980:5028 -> -3.56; 2.35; 2.55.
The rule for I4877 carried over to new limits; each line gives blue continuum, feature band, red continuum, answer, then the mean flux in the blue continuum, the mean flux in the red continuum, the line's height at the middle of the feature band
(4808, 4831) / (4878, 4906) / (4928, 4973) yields 0.09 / 2.67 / 2.82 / 2.75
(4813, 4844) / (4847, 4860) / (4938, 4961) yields 0.13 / 2.62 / 2.8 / 2.66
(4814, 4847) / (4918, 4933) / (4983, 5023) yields -0.07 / 2.63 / 2.56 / 2.59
